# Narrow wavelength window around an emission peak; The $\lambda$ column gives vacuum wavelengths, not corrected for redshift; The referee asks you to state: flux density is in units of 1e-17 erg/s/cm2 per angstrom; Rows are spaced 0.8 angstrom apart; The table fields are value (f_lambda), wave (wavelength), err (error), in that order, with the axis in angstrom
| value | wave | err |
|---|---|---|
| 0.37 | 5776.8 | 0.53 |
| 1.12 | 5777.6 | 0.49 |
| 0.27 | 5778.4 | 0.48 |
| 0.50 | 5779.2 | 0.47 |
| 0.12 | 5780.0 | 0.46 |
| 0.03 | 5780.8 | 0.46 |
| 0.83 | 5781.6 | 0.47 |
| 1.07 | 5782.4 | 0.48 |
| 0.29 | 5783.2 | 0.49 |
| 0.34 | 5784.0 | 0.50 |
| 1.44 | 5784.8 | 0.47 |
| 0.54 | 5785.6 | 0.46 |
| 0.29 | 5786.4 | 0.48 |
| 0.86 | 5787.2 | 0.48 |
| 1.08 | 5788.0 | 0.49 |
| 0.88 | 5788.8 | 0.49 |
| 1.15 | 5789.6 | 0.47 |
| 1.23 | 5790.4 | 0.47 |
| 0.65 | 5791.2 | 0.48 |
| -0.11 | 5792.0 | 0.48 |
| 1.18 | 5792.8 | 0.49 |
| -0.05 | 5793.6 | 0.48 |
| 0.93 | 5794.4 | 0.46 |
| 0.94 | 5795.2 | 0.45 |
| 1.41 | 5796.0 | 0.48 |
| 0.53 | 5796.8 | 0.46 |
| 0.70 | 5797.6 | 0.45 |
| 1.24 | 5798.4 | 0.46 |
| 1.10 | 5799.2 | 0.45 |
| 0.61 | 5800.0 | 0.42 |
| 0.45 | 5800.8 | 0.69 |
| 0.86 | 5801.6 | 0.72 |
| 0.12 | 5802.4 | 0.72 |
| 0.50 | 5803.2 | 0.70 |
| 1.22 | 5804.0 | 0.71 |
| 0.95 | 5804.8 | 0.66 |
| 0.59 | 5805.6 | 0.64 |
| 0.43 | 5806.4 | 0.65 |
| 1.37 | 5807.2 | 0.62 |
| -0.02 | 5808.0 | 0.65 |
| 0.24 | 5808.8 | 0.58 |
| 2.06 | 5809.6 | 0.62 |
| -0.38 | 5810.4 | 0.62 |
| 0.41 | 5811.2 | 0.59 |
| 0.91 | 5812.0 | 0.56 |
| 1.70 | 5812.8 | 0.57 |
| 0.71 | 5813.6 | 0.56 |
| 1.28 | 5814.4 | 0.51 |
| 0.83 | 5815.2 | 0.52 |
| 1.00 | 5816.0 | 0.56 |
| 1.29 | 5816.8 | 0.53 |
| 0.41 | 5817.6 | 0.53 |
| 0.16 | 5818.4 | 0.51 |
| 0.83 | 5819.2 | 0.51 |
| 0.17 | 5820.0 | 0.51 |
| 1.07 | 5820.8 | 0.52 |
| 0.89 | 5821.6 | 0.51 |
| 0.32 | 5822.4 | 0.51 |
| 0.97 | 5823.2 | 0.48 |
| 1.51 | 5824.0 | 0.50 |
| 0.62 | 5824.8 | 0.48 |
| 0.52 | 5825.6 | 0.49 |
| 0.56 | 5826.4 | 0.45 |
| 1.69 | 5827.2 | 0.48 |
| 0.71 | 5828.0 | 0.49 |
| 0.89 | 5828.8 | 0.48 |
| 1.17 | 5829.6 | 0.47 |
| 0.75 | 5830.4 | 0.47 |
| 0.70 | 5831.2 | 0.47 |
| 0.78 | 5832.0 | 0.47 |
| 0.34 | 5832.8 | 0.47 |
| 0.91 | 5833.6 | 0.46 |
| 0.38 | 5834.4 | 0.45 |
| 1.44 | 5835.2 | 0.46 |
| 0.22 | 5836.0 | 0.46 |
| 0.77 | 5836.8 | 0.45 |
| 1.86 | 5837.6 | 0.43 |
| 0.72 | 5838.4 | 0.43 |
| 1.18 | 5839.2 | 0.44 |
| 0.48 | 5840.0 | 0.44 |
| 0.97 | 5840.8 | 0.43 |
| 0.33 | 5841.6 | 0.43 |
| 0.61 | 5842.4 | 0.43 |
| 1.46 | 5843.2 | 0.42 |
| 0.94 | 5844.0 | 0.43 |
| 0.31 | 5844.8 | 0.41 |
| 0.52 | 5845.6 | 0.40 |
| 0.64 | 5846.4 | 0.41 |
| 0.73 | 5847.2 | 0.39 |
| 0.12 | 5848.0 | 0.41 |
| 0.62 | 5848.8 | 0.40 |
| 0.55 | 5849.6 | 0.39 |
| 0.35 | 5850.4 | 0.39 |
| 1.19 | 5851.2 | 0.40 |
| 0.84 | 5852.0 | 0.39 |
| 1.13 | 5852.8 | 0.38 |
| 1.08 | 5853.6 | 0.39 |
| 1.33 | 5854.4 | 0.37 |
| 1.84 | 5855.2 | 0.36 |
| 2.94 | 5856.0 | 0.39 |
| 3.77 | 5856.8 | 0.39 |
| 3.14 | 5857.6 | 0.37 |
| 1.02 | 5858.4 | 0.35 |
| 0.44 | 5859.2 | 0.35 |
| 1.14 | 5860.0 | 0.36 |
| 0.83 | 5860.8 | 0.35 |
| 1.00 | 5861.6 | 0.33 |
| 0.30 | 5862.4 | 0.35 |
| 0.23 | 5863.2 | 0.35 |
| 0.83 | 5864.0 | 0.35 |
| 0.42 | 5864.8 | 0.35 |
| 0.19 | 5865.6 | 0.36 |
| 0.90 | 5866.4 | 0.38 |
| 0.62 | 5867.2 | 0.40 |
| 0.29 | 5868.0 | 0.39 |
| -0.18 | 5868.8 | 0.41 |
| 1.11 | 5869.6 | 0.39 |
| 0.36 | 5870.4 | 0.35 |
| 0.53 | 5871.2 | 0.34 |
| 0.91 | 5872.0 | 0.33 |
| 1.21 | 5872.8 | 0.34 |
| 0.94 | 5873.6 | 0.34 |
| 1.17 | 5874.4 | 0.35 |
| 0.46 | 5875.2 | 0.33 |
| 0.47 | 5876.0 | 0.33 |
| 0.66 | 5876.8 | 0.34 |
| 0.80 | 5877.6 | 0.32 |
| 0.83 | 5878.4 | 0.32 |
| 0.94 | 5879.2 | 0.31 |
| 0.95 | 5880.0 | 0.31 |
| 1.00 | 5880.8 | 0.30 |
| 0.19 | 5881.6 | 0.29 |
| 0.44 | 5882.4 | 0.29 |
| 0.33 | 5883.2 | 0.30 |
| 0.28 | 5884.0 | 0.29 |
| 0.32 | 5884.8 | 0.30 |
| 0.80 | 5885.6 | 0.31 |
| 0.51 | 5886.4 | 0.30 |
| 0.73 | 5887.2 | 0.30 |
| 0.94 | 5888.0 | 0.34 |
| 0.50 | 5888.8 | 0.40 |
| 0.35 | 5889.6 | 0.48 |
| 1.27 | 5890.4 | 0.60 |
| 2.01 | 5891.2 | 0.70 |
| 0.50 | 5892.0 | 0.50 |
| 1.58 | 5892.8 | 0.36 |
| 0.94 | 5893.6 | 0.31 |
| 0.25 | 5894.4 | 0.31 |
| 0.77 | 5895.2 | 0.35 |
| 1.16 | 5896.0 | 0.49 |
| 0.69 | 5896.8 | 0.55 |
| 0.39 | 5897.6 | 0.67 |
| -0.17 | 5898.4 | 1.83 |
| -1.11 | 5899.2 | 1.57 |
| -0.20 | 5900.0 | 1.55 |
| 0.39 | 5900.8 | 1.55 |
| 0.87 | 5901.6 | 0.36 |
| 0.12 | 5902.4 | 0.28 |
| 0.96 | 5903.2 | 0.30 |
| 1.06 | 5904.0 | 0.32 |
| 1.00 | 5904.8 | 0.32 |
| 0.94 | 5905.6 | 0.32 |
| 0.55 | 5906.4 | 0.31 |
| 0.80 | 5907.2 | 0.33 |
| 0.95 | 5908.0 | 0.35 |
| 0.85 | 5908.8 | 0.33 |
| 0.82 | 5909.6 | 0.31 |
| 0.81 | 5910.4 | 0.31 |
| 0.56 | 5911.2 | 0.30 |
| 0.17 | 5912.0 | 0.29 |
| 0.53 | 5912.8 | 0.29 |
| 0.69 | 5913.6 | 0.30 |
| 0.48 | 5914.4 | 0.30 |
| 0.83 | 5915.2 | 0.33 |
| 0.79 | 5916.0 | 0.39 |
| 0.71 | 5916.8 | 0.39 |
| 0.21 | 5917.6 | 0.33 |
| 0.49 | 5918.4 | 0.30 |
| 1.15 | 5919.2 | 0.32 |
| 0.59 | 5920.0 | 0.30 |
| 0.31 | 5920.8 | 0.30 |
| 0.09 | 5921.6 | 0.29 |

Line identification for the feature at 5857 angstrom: Hbeta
